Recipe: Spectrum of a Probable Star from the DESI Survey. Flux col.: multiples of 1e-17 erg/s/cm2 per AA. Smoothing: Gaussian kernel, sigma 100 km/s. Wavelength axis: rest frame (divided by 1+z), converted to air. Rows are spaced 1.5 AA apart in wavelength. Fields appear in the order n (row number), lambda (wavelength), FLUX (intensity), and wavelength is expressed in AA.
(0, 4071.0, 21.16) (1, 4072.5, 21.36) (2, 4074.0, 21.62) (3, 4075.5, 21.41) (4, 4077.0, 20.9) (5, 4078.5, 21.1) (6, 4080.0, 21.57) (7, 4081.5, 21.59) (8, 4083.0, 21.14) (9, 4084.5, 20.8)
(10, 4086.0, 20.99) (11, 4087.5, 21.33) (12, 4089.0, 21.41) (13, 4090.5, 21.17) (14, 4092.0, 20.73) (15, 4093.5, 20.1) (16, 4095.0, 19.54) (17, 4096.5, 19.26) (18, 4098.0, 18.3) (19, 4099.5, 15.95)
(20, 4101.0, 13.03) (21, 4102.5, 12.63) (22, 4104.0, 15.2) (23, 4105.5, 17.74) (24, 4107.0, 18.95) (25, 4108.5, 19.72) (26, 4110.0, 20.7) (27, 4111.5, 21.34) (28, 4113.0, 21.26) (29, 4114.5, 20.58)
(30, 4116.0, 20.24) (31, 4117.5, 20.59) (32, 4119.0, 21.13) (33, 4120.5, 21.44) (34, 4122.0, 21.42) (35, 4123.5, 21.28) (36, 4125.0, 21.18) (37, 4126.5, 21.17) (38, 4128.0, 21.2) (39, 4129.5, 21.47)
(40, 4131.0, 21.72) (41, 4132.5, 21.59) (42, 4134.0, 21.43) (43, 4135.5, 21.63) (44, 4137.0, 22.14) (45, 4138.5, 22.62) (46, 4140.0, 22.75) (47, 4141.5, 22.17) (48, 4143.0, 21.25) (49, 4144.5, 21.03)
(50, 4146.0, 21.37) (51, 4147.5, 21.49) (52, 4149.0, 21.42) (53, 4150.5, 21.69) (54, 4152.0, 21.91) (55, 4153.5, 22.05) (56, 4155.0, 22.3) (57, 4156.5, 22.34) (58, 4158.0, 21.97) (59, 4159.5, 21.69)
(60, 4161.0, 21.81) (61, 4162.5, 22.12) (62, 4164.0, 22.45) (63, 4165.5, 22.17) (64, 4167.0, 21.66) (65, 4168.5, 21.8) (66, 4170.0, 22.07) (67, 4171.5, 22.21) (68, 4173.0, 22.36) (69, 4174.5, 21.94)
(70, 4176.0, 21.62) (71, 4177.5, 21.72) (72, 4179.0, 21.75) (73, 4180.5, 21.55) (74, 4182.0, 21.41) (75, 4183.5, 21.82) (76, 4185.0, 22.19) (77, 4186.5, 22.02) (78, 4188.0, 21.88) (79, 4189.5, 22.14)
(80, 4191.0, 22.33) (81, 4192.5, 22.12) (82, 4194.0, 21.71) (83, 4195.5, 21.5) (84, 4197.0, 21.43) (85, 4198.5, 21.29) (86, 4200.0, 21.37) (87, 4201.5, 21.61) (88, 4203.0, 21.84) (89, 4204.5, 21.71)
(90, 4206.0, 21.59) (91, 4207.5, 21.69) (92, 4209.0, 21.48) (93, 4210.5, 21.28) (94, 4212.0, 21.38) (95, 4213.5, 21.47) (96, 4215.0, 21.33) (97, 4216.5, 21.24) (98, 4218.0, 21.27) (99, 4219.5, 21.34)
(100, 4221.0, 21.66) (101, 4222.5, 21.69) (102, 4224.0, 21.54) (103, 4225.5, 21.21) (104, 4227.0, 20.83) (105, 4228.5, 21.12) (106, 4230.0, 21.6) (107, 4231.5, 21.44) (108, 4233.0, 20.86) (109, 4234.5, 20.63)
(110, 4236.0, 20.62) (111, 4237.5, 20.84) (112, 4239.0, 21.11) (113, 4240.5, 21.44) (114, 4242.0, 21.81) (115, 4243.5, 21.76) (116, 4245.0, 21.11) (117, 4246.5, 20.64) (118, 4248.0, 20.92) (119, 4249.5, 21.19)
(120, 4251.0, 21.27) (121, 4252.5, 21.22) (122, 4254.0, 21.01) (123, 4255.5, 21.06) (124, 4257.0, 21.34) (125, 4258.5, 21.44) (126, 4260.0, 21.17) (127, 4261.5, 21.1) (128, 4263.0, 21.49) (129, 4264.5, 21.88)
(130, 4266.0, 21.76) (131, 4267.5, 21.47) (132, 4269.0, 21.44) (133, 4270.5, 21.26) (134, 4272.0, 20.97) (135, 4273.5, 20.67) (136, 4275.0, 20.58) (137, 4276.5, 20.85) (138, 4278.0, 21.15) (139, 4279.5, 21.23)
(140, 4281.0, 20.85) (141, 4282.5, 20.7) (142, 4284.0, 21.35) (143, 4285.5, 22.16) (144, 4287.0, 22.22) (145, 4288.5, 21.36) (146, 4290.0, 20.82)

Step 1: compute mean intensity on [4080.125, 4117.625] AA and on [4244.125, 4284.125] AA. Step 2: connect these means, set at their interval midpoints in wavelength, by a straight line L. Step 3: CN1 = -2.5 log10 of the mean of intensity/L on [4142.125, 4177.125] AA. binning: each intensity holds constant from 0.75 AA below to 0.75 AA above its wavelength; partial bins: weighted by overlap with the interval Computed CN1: -0.094 mag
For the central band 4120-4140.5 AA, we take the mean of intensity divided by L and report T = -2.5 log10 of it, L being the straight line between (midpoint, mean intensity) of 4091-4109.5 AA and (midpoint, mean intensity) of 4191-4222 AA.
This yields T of -0.15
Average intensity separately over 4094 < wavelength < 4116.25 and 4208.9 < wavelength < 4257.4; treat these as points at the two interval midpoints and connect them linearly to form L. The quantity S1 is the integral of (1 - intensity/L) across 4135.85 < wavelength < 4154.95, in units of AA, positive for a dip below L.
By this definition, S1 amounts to -2.6 AA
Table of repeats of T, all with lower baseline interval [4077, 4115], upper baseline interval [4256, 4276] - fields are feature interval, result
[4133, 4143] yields -0.11 mag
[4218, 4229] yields -0.03 mag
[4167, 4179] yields -0.08 mag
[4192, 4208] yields -0.05 mag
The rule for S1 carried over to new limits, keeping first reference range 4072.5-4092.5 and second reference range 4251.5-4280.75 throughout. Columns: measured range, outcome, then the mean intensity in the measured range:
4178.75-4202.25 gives -0.60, 21.8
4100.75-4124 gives 2.09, 19.3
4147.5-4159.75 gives -0.40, 21.9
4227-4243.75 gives 0.03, 21.2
